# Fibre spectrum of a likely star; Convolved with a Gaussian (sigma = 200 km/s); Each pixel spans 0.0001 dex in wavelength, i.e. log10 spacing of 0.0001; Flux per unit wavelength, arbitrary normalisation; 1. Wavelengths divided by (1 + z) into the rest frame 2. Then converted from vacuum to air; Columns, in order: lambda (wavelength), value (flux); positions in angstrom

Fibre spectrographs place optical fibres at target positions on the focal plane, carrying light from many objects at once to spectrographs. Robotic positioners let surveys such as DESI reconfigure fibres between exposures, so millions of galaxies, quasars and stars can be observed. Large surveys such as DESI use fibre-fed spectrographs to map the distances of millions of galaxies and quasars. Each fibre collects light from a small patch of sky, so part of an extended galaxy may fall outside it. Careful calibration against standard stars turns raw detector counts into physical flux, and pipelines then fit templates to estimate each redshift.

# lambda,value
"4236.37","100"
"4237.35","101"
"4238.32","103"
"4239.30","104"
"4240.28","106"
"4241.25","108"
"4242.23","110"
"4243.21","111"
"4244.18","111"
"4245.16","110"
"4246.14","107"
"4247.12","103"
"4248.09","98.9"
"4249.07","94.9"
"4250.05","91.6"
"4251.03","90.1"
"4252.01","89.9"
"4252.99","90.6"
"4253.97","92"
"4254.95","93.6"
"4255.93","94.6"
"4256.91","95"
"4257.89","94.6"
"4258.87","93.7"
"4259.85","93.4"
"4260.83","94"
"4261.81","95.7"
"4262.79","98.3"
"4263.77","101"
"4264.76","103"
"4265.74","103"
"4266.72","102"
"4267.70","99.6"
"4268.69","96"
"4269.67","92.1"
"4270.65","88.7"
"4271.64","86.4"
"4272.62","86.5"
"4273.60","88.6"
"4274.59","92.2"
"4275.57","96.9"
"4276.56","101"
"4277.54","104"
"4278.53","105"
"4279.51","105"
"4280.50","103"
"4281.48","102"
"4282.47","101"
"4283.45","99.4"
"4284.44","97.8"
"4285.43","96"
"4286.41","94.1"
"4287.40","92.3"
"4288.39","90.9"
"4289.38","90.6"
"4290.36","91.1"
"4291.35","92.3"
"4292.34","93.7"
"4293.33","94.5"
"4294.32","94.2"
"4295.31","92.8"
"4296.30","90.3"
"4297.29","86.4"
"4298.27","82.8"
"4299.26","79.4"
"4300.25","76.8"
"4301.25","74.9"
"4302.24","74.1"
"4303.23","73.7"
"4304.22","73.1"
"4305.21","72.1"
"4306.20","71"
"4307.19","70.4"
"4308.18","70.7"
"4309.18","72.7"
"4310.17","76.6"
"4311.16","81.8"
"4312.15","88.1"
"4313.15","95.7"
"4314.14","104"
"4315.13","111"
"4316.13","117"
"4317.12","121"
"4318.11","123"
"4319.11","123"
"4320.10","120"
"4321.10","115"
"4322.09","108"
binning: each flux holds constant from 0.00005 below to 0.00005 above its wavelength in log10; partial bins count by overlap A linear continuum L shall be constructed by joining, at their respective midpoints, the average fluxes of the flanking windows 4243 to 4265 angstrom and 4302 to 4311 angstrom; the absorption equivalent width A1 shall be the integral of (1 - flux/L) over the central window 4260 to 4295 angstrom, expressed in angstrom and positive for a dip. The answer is -4.0 angstrom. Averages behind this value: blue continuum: 97.5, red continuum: 73.1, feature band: 96.3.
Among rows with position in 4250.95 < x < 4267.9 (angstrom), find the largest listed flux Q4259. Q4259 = 103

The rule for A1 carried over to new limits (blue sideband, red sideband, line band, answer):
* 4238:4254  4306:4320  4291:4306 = 2.2 angstrom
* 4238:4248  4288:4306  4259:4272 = 0.2 angstrom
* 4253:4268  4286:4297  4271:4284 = -0.5 angstrom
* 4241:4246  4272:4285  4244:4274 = 2.5 angstrom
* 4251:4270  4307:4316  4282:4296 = -0.5 angstrom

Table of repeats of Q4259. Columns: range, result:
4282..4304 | 101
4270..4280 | 105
